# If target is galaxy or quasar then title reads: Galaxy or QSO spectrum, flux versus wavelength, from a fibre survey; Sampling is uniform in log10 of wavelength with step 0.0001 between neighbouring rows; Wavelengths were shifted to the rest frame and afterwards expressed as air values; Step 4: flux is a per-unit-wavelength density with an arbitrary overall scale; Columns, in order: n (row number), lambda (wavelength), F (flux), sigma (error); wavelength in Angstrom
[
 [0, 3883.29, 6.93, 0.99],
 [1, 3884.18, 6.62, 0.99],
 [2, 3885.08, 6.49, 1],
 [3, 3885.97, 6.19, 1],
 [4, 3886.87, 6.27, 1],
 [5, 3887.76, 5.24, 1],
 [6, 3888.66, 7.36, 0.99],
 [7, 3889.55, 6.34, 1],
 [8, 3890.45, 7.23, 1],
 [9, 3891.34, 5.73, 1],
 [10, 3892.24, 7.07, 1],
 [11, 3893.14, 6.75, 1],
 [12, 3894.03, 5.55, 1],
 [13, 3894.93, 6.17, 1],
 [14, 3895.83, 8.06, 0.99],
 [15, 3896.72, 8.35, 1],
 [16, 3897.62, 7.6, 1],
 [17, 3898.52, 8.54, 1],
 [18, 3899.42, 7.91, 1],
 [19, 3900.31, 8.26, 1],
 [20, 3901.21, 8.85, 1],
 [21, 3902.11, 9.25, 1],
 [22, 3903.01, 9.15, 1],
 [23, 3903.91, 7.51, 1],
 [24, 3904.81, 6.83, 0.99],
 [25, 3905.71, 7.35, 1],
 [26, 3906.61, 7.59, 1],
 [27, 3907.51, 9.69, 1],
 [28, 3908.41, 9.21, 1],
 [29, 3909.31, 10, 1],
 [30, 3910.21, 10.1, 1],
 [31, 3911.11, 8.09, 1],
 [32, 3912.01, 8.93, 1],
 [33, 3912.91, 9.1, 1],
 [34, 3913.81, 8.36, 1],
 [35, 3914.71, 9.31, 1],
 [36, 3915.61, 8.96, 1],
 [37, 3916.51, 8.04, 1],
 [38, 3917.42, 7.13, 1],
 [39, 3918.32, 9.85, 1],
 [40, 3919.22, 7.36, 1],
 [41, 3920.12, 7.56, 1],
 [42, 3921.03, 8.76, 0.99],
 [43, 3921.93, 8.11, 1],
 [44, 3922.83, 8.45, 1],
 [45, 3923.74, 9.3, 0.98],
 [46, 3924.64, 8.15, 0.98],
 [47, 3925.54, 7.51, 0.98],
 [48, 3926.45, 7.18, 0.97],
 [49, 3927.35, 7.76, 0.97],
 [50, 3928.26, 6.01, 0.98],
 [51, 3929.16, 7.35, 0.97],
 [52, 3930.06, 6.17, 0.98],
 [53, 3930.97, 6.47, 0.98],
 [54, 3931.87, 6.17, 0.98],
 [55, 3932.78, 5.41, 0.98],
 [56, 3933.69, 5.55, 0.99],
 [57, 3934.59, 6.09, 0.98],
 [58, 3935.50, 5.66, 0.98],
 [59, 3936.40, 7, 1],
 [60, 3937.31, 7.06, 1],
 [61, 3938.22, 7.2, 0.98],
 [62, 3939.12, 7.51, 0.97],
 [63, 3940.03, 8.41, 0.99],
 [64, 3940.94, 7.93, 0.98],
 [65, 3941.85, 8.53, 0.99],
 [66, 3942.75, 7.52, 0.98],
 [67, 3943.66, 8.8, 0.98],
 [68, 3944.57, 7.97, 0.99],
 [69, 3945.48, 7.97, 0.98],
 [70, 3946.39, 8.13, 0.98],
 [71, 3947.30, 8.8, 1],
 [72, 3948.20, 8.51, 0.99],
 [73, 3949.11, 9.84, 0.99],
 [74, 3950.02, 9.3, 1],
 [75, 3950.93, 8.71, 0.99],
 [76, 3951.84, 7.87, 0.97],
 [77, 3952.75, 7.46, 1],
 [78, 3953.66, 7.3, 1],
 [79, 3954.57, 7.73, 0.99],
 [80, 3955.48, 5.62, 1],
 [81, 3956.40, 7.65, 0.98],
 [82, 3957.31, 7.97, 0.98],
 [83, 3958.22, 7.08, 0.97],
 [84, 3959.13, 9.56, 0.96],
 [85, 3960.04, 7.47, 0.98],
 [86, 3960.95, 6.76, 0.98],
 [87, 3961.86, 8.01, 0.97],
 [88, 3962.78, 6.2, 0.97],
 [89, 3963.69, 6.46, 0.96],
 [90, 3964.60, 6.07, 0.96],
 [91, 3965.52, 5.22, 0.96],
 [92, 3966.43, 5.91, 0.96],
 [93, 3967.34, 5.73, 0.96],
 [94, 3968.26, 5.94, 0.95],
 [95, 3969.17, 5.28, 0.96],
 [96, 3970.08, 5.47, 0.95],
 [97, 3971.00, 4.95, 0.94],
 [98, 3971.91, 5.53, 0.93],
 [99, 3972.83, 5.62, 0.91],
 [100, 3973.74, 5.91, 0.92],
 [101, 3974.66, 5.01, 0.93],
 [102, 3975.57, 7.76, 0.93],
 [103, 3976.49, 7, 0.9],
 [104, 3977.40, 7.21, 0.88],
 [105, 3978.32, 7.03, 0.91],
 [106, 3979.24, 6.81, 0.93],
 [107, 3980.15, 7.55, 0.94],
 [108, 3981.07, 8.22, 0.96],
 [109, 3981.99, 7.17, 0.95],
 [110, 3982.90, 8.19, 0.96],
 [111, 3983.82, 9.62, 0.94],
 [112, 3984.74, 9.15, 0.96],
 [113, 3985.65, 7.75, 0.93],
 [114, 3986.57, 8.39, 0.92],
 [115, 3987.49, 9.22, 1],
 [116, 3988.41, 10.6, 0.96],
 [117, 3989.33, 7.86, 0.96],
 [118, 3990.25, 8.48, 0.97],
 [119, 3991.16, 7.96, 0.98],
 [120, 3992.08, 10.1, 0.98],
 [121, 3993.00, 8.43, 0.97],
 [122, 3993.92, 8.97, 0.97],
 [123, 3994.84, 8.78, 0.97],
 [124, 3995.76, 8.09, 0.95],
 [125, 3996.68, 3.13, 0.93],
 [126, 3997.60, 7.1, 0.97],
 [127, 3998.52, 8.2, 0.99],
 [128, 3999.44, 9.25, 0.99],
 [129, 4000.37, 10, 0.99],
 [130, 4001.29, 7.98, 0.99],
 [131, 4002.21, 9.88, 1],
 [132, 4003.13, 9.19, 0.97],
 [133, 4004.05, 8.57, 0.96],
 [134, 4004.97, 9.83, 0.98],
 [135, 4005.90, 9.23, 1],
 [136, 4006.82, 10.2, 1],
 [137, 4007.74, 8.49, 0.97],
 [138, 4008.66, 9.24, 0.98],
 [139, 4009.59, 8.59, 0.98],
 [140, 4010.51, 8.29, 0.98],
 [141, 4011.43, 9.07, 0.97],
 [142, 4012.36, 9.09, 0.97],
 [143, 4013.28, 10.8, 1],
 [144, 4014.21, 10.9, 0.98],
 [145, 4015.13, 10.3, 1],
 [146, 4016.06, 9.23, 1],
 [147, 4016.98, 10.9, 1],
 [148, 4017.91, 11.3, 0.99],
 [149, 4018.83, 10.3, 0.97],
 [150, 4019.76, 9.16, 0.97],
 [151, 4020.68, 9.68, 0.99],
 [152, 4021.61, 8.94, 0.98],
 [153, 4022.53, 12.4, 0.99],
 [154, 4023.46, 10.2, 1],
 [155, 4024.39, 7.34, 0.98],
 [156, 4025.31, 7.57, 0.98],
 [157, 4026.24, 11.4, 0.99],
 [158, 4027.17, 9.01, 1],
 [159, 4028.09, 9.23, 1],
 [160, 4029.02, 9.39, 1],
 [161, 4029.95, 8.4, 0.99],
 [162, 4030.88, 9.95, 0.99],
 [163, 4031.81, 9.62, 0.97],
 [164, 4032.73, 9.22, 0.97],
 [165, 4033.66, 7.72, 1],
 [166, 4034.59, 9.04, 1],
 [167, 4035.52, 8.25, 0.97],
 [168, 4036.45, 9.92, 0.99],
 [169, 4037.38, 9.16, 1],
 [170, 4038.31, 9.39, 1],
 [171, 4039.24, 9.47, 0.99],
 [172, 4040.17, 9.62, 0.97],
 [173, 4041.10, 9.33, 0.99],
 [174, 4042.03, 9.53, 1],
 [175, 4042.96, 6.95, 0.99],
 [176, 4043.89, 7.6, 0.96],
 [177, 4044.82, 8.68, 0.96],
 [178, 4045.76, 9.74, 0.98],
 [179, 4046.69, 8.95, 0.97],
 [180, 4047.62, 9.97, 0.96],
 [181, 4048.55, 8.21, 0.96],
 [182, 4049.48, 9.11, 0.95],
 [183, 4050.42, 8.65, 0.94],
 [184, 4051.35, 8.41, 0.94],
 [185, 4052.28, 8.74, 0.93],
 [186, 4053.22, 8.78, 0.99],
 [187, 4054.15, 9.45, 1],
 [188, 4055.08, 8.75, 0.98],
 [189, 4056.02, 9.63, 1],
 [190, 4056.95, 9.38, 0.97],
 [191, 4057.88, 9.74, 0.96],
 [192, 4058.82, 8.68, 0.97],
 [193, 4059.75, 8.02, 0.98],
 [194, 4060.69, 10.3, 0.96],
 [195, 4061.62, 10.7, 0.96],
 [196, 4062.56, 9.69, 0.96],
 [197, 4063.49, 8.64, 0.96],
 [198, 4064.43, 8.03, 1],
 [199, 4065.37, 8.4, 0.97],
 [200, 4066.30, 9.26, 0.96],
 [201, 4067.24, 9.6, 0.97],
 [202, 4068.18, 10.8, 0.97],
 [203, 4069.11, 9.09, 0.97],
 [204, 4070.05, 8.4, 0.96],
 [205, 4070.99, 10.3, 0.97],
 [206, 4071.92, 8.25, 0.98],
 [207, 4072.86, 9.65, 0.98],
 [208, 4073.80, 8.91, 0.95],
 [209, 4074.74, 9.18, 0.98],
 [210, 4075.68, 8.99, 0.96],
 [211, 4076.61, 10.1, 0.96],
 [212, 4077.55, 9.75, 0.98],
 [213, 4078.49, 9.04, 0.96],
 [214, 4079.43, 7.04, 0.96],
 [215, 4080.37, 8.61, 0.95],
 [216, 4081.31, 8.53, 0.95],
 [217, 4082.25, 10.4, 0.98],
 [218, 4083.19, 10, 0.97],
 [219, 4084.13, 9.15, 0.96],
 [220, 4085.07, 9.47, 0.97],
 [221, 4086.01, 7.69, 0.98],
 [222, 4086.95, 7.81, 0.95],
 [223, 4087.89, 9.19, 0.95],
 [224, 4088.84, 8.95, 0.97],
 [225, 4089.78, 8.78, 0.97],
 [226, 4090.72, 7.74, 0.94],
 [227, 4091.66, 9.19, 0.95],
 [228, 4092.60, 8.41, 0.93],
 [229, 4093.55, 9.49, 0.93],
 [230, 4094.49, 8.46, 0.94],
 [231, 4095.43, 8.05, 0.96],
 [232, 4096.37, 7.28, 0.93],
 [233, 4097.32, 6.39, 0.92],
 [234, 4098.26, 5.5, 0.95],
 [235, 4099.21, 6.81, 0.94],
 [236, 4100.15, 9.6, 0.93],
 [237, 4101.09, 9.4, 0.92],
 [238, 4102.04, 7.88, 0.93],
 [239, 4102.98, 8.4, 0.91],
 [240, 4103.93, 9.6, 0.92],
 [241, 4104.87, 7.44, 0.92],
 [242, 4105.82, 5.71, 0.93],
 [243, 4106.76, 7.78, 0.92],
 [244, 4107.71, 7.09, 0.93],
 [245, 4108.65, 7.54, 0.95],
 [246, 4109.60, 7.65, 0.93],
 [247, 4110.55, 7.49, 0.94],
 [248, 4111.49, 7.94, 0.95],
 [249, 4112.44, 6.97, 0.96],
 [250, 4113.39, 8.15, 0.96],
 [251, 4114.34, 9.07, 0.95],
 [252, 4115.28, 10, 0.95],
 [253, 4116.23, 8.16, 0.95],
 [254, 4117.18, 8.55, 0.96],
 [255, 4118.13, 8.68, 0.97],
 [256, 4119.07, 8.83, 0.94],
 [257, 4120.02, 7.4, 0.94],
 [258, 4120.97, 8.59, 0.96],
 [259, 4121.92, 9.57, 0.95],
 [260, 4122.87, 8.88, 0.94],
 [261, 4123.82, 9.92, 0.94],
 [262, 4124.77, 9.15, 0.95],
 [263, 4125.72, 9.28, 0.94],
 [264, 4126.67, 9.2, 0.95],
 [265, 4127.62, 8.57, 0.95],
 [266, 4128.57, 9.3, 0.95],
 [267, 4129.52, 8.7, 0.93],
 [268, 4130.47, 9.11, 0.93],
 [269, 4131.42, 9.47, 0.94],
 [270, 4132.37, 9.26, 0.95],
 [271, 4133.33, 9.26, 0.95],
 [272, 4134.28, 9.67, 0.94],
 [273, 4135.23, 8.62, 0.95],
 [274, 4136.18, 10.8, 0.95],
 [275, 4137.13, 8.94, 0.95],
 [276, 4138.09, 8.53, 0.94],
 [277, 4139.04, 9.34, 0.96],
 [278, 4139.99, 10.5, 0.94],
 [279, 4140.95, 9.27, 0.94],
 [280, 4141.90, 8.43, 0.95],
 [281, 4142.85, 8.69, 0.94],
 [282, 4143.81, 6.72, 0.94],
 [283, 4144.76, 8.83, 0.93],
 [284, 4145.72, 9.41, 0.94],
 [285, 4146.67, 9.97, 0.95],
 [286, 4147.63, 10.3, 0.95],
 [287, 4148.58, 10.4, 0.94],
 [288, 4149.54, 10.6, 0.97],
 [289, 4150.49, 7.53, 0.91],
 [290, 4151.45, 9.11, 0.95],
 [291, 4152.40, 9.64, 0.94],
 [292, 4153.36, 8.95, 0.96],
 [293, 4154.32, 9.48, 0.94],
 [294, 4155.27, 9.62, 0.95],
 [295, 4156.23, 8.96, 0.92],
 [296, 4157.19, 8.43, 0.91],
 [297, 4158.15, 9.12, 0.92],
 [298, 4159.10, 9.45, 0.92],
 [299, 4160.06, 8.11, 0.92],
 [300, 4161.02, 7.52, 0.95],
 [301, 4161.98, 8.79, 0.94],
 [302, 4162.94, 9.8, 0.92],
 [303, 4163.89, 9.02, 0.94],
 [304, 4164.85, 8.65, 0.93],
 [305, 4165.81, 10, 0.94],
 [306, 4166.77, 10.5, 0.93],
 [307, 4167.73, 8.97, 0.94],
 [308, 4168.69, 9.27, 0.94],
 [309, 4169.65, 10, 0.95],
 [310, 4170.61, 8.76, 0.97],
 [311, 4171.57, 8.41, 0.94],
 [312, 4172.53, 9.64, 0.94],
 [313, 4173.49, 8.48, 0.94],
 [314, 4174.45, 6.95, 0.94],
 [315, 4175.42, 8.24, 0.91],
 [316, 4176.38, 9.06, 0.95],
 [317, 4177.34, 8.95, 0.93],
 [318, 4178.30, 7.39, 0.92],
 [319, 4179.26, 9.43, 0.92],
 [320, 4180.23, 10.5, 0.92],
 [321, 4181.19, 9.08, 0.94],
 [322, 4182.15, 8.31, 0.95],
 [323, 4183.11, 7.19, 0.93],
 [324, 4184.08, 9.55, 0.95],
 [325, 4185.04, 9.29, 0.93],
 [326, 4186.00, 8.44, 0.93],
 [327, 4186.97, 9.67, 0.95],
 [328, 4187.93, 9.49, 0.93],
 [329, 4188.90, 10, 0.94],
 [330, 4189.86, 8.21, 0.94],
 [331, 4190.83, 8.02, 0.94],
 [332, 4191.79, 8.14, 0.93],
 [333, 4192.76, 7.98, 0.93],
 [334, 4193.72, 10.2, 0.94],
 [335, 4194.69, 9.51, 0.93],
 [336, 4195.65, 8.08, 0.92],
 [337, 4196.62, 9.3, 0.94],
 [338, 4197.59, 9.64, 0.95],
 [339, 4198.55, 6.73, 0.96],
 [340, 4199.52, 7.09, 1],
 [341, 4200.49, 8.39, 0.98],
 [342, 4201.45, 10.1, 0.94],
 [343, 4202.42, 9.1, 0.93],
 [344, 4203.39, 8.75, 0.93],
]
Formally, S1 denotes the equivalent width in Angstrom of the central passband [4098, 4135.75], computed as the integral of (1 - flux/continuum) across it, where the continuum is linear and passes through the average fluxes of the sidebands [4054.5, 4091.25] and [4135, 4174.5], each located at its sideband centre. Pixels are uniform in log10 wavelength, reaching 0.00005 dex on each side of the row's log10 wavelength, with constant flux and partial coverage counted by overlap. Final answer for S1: 2.7 Angstrom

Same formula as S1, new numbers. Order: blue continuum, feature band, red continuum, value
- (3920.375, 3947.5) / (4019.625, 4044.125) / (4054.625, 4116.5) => -2.9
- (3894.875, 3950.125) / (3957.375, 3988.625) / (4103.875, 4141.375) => 4.3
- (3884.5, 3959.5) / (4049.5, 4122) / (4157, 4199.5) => -1.8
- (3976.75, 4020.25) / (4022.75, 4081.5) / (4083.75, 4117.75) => -4.5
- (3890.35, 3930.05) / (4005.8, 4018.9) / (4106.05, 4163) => -2.0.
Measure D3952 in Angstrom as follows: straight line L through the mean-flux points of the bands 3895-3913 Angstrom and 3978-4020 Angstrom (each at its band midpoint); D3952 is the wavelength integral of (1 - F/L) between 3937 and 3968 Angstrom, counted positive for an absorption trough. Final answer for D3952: 3.8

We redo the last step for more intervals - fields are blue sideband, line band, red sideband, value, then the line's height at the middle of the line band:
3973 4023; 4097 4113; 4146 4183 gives 2.37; 8.94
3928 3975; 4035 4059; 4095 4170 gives -3.27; 7.93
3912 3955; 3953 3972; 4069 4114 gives 3.13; 7.9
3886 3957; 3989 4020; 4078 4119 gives -4.08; 7.98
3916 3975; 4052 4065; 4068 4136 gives -1.49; 8.24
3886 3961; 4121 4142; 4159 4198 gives -1.36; 8.7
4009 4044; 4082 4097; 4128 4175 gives 0.89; 9.26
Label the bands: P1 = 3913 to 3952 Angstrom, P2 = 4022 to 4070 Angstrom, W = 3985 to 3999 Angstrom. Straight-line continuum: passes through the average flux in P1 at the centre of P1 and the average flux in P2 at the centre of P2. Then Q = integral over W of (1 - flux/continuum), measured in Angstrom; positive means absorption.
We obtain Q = 0.5 Angstrom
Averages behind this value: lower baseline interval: 7.77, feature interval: 8.22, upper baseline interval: 9.15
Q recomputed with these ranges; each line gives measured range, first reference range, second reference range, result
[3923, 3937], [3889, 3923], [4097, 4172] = 2.3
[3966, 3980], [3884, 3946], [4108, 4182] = 3.3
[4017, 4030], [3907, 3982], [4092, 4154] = -2.7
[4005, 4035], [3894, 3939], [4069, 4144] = -4.5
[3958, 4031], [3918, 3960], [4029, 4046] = 1.5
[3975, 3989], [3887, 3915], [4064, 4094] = 0.5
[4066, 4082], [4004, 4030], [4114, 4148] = 0.3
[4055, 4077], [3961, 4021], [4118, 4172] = -1.8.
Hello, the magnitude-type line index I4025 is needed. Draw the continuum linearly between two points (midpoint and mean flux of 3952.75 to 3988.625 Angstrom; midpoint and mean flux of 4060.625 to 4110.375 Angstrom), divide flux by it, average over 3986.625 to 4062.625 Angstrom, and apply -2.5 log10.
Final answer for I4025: -0.17 mag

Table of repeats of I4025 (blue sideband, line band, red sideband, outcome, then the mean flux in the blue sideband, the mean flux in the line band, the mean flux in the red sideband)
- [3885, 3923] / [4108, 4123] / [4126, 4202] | 0.061 mag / 7.89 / 8.32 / 9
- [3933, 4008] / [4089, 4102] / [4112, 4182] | 0.068 mag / 7.65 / 8.1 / 9.02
